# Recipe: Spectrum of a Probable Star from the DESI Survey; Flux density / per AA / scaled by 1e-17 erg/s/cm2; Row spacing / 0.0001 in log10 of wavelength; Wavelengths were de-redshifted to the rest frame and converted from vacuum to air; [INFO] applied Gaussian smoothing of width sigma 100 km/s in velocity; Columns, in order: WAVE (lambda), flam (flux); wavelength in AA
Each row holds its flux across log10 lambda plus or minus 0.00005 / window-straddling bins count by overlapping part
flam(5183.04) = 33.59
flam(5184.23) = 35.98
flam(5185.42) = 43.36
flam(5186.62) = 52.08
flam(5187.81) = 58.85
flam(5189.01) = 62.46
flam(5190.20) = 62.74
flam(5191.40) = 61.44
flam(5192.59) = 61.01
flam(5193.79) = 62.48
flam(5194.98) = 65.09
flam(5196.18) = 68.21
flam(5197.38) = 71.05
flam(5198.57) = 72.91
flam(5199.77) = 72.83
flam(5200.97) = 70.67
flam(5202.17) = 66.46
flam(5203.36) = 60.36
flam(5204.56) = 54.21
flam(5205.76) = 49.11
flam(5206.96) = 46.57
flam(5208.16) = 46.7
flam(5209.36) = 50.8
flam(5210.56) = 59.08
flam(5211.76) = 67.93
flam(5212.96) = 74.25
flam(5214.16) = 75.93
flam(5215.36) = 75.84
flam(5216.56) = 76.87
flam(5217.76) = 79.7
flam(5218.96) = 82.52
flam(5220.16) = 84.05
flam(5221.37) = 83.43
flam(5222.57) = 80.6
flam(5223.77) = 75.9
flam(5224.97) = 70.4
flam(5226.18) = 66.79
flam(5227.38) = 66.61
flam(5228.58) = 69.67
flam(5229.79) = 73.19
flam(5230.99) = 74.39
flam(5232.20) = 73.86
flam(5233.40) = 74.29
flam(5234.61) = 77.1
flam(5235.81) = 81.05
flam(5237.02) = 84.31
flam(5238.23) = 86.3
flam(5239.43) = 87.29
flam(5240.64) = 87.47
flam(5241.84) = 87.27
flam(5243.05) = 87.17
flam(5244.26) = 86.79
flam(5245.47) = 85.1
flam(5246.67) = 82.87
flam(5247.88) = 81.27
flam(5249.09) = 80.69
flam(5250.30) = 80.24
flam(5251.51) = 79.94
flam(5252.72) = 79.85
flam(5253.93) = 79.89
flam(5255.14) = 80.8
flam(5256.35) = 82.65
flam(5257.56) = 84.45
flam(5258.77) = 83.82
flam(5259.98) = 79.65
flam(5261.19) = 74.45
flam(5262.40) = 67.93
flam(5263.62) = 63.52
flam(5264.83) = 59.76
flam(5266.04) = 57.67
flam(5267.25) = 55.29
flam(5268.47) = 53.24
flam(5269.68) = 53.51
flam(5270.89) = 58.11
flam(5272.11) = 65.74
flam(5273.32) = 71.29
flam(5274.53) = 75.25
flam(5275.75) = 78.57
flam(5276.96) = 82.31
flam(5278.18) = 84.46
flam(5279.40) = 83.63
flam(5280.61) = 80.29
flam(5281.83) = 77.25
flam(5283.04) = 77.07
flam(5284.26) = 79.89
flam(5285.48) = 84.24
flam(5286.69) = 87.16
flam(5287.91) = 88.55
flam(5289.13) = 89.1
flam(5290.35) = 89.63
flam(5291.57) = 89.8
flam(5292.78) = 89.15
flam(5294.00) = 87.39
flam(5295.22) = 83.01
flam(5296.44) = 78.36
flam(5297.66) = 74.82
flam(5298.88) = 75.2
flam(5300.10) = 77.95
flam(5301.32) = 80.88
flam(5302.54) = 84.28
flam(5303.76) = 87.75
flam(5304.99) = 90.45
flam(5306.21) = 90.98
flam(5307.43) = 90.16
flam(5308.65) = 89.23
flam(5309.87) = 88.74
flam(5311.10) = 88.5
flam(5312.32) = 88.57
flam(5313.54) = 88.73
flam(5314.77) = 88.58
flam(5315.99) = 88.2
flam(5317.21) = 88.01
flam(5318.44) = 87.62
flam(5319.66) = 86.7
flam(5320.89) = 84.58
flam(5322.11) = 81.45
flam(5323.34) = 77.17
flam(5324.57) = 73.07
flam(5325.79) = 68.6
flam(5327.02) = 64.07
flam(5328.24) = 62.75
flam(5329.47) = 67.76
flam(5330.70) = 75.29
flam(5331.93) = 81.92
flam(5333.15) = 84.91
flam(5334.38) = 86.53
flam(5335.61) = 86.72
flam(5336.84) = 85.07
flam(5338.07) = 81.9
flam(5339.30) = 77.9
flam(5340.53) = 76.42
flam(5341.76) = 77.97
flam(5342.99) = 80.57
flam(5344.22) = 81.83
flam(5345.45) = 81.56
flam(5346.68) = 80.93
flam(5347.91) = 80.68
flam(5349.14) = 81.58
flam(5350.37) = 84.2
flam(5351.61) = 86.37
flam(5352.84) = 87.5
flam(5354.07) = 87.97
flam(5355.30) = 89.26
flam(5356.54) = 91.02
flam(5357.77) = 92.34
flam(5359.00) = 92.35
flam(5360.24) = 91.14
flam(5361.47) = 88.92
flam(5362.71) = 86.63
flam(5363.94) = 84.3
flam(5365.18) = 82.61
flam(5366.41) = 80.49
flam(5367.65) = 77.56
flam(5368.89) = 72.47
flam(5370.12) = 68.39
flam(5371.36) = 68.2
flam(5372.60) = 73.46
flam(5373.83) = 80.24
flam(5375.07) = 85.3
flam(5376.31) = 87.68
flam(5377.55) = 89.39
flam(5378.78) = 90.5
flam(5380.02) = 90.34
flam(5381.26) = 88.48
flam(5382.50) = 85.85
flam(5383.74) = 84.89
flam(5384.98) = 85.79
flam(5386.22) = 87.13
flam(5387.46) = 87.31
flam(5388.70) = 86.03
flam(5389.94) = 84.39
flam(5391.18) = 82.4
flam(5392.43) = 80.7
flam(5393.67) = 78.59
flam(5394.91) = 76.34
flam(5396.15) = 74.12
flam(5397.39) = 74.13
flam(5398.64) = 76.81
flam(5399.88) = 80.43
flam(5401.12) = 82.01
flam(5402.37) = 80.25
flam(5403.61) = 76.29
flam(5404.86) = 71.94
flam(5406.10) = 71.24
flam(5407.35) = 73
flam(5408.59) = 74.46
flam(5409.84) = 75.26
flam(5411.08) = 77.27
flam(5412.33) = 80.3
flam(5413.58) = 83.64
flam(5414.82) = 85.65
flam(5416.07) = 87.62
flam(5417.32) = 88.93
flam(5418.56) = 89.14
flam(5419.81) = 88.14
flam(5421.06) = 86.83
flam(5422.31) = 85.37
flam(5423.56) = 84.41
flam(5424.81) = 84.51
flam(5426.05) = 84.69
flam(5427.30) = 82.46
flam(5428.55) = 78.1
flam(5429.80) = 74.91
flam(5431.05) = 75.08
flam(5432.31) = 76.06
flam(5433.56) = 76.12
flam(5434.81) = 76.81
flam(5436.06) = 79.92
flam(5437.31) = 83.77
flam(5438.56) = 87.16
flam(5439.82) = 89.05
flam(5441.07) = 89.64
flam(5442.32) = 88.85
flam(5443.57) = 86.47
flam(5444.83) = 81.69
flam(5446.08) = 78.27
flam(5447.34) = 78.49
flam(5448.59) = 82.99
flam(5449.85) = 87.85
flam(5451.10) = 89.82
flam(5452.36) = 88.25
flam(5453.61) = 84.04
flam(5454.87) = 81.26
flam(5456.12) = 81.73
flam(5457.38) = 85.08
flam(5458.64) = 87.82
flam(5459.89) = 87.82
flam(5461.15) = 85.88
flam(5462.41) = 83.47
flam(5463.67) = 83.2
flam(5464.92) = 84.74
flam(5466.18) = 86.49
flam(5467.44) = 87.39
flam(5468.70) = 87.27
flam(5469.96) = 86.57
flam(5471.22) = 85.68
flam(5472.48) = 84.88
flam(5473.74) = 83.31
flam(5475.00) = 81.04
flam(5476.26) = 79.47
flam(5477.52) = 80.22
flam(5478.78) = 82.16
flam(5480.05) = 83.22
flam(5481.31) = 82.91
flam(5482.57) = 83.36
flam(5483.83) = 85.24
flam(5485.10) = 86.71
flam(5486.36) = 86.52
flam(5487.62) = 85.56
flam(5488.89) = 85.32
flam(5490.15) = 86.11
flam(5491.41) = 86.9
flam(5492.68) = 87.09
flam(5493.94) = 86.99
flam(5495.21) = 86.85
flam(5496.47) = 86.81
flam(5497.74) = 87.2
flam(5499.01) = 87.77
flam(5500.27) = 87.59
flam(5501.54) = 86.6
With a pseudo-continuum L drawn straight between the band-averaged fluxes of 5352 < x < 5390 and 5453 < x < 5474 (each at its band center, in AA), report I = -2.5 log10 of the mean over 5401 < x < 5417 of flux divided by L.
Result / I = 0.09 mag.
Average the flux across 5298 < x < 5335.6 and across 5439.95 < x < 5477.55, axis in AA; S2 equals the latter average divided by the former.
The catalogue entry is 1.0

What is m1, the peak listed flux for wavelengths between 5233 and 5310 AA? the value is 90.98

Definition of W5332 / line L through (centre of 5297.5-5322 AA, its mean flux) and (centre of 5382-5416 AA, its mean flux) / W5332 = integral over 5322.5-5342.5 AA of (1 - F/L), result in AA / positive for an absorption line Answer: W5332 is 1.82 AA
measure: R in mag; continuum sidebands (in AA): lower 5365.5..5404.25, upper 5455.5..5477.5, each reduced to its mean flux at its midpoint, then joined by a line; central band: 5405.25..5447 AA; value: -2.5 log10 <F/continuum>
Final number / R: 0.01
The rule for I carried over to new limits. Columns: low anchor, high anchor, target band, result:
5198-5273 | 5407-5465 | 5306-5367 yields -0.072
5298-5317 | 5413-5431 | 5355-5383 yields 0.015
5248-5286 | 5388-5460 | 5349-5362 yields -0.133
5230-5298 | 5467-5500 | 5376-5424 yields 0.003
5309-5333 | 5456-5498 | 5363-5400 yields 0.011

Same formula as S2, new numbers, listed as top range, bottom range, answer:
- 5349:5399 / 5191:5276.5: 1.16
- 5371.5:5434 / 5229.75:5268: 1.04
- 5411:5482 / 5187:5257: 1.15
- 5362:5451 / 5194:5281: 1.12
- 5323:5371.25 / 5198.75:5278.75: 1.11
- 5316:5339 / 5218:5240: 1.03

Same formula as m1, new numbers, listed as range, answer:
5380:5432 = 90.34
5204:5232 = 84.05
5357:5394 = 92.35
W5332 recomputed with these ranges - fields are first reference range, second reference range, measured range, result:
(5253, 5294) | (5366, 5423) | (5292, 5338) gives -2.7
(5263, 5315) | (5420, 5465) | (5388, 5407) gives 0.9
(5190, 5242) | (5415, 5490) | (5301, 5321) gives -3.1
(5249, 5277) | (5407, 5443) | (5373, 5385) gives -1.1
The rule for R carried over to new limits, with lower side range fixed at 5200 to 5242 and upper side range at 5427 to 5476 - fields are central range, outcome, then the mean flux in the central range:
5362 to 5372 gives 0.02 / 77.6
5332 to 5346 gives -0.06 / 82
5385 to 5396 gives -0.03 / 82.7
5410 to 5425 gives -0.04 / 84.9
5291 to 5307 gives -0.11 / 83.9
